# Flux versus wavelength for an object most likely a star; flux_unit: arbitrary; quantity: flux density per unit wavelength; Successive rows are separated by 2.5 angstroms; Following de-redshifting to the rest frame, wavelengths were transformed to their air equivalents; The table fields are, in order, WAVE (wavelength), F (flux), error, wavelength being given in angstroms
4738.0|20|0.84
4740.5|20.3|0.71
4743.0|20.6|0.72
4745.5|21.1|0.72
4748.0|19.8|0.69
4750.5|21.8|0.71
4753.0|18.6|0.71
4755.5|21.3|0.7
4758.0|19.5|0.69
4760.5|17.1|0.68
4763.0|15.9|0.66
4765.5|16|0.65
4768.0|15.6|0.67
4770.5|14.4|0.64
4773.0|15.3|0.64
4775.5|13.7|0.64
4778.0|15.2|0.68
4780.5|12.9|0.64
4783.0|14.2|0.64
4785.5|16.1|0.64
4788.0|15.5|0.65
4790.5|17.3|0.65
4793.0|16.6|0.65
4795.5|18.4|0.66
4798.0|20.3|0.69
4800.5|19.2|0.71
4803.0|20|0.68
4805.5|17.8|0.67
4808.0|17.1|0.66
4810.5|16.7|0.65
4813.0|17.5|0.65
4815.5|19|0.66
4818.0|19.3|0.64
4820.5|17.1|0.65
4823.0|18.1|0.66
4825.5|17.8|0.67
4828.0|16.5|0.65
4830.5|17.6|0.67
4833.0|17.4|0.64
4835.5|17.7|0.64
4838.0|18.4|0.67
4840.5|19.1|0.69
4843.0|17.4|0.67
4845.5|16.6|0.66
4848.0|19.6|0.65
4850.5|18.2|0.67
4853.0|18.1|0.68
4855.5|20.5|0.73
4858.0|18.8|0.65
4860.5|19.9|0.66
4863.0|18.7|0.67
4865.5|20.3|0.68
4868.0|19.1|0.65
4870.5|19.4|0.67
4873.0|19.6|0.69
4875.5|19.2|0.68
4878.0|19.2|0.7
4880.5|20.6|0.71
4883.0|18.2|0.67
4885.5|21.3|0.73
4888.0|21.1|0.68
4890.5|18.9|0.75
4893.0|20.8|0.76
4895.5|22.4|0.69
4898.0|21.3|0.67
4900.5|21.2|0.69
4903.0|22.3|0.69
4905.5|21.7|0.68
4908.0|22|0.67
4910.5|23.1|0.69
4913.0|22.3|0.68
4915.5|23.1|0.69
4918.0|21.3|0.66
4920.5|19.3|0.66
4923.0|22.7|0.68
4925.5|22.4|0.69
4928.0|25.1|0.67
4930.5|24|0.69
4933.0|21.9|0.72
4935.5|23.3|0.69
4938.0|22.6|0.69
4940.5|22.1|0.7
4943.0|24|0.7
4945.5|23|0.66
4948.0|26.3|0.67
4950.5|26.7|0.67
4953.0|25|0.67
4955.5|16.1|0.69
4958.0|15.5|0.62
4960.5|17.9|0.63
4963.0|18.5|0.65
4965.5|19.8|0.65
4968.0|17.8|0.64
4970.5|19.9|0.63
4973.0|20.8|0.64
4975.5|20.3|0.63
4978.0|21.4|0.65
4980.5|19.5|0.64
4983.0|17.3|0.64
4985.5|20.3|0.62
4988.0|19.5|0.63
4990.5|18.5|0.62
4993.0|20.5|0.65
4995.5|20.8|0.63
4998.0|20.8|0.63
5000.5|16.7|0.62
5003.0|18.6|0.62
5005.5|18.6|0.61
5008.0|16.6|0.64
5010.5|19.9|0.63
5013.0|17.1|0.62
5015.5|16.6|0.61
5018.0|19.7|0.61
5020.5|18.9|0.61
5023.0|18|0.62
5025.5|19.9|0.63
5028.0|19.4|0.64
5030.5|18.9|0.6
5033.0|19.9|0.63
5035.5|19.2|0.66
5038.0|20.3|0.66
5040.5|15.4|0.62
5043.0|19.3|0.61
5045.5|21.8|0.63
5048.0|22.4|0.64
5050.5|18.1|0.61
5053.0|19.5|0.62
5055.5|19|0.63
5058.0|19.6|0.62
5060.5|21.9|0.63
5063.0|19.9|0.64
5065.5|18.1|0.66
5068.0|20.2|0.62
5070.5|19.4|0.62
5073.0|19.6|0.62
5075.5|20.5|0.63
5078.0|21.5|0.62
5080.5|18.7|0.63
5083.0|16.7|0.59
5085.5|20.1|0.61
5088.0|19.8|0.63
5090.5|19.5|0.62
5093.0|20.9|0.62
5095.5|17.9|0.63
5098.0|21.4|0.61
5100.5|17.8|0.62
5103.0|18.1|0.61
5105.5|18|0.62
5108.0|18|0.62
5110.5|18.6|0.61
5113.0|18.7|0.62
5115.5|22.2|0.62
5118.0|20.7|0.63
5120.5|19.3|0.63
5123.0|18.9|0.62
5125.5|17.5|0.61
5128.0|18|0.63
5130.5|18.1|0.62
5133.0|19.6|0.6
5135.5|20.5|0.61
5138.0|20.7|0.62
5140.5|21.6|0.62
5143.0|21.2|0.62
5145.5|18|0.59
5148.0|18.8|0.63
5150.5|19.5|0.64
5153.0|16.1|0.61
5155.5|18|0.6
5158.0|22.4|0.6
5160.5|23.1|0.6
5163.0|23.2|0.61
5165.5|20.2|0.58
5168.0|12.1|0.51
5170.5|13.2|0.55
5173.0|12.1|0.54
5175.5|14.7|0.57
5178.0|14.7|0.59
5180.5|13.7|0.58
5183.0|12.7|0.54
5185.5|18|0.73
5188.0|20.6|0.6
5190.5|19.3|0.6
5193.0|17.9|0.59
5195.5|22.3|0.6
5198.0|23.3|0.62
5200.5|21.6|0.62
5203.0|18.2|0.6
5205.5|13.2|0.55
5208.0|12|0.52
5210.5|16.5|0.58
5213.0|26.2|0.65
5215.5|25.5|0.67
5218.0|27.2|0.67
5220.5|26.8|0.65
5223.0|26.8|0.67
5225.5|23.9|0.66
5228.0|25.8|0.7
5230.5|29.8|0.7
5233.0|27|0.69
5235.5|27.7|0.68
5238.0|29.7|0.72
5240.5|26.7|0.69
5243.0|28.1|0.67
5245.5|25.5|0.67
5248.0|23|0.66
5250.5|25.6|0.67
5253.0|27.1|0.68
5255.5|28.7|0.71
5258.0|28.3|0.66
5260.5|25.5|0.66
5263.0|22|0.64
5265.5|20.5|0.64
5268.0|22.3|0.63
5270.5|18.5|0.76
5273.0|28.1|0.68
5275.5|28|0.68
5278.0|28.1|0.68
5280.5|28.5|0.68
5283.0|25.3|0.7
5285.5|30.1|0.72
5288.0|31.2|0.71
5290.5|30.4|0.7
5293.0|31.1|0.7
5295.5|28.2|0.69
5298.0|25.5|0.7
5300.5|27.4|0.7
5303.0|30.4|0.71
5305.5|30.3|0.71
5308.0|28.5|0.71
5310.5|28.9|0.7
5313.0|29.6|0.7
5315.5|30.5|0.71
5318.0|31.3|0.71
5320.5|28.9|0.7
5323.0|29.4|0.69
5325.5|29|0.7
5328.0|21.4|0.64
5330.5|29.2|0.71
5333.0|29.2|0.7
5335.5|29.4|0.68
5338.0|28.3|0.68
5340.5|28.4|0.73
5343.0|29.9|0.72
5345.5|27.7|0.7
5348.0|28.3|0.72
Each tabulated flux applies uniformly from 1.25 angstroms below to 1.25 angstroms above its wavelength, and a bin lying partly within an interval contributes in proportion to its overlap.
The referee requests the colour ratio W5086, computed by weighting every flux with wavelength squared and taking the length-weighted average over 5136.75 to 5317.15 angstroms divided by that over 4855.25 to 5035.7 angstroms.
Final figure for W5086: 1.28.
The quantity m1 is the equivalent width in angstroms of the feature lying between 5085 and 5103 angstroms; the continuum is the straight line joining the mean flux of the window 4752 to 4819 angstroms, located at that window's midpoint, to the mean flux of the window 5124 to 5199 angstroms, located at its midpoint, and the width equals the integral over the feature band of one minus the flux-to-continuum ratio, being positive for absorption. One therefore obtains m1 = -1.4 angstroms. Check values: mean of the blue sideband 17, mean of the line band 19.5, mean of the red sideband 18.4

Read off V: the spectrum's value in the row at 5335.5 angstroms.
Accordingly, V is 29.4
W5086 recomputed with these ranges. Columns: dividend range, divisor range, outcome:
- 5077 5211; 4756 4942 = 1.09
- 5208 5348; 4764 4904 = 1.77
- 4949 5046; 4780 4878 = 1.14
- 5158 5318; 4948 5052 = 1.35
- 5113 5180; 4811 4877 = 1.13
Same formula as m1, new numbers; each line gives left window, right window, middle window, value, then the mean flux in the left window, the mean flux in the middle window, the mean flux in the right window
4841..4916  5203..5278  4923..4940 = -1.9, 20.1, 23.1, 24.6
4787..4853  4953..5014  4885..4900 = -2.1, 17.9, 21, 19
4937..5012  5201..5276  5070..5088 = 1.9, 20.2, 19.5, 24.4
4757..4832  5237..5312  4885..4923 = -4.5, 16.9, 21.5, 27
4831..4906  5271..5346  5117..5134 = 4.1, 19.5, 18.8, 28.6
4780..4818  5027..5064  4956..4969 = 0.7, 17.4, 17.8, 19.6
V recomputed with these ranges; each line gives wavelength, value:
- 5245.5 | 25.5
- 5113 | 18.7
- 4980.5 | 19.5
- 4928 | 25.1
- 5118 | 20.7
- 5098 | 21.4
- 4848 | 19.6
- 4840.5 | 19.1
